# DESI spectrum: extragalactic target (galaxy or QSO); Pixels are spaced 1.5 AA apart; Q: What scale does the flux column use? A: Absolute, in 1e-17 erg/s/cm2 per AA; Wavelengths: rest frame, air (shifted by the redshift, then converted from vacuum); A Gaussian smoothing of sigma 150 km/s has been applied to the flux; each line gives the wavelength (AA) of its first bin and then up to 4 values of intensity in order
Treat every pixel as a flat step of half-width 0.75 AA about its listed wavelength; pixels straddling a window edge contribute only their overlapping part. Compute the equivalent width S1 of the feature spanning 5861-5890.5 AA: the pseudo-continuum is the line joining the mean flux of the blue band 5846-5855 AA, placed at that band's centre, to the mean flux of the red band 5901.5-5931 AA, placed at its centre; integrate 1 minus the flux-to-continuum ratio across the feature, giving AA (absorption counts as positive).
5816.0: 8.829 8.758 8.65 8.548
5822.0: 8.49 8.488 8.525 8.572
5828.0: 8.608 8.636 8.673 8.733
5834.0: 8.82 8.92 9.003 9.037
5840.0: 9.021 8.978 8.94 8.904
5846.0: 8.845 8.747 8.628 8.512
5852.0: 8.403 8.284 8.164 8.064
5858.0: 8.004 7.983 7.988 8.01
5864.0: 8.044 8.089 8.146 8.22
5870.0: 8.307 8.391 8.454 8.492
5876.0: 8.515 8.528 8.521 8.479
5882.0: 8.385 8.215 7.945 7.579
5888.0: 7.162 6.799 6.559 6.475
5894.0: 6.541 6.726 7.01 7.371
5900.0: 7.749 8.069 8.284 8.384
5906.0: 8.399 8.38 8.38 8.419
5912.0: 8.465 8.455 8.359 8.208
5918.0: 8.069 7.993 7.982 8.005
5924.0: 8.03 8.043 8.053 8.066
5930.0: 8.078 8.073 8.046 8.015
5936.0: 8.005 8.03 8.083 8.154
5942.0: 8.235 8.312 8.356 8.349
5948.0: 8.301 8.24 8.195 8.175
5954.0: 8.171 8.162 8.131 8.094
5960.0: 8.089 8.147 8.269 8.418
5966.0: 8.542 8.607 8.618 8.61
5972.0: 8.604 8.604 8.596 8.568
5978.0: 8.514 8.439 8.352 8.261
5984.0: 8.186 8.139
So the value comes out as 1.03 AA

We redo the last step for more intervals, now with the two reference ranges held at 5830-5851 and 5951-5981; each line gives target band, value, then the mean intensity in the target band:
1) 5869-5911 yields 3.8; 7.87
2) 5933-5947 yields 0.5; 8.16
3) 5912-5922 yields 0.4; 8.19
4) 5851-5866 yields 1.1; 8.11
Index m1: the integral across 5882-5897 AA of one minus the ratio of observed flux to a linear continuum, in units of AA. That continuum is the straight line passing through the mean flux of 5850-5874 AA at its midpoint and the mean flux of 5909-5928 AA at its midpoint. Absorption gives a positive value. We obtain 1.86 AA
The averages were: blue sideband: 8.19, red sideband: 8.18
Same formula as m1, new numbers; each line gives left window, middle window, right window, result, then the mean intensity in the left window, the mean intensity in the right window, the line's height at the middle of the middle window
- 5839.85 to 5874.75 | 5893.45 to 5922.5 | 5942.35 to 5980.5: 1.4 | 8.39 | 8.36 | 8.38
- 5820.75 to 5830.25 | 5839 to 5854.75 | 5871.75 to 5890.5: -0.6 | 8.55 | 8.08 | 8.37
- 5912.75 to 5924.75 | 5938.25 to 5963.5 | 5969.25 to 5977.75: 0.6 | 8.14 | 8.59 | 8.4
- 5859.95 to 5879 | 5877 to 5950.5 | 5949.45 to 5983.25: 3.1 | 8.27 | 8.37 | 8.32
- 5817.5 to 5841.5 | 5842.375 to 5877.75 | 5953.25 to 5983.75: 1.2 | 8.72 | 8.39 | 8.65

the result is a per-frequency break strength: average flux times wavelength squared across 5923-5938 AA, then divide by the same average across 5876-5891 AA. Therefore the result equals 1.0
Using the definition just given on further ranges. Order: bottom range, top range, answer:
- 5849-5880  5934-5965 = 1.02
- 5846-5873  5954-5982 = 1.06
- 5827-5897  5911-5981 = 1.03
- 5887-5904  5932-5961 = 1.16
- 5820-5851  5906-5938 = 0.96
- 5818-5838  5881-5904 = 0.87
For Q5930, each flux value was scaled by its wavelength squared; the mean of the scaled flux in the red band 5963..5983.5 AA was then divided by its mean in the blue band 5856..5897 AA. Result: 1.12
